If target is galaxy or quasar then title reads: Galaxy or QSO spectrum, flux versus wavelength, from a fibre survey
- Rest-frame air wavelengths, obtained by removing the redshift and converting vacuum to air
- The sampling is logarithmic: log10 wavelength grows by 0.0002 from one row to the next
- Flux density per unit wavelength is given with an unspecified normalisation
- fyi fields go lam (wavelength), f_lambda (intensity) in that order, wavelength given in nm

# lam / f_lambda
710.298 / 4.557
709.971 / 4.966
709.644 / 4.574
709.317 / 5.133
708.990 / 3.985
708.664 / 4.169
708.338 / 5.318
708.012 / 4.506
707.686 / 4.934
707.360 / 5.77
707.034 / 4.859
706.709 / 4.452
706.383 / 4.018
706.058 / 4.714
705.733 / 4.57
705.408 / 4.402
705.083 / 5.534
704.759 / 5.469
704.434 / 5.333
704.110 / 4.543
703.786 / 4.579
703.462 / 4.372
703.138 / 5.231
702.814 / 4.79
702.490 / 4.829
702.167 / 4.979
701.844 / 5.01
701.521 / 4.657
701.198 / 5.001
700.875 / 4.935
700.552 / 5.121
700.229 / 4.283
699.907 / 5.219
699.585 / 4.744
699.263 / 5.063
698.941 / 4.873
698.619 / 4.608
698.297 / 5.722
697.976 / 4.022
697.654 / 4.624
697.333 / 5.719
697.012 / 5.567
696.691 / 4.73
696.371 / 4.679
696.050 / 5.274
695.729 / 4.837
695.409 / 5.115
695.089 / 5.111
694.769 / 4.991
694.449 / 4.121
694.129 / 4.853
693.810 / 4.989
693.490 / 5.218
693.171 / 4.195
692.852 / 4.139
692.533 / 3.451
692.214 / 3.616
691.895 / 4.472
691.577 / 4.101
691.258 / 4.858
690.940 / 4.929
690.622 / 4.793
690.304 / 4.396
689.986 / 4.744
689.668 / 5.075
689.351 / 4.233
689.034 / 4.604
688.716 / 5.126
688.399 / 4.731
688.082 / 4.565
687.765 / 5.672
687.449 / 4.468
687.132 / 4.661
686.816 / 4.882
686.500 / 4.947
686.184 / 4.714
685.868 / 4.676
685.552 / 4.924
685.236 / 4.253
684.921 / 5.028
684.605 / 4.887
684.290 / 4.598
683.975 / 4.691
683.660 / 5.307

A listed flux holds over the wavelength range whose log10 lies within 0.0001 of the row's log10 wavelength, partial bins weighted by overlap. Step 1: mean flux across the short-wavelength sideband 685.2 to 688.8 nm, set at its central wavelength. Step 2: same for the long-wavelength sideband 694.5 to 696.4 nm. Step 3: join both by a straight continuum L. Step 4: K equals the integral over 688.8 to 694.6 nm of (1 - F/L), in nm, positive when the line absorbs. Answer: 0.48 nm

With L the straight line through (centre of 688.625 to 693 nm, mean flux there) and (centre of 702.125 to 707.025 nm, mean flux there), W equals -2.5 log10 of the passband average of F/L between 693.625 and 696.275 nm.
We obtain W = -0.08 mag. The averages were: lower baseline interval 4.46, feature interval 4.91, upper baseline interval 4.79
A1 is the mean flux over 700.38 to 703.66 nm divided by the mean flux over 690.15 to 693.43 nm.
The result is 1.1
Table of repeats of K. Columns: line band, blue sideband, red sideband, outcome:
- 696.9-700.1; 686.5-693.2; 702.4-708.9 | -0.203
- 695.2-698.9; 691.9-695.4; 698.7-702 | -0.234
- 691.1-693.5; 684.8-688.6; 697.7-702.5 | 0.313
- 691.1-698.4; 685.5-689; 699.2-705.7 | 0.243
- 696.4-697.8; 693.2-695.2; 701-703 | -0.078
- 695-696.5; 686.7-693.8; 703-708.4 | -0.103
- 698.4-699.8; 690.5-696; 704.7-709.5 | -0.062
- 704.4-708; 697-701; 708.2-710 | -0.107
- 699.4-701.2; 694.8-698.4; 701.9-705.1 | 0.038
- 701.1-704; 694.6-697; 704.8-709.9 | 0.021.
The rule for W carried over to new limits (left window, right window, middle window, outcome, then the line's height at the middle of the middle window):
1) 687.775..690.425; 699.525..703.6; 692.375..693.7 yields 0.12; 4.78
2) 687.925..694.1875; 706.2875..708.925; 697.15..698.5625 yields -0.08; 4.63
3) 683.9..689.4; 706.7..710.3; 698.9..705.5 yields -0.03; 4.79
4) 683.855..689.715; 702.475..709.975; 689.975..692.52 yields 0.09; 4.77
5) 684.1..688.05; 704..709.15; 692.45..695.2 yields 0.05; 4.8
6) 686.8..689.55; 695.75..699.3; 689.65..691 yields 0.02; 4.82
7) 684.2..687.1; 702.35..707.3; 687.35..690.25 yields 0.00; 4.77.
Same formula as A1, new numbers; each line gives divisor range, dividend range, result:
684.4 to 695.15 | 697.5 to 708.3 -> 1.04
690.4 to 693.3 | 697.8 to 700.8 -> 1.13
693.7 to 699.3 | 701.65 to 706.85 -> 0.97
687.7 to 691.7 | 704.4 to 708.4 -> 1.03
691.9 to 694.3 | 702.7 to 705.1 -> 1.14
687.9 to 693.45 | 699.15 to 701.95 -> 1.09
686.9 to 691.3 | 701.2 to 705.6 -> 1.03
